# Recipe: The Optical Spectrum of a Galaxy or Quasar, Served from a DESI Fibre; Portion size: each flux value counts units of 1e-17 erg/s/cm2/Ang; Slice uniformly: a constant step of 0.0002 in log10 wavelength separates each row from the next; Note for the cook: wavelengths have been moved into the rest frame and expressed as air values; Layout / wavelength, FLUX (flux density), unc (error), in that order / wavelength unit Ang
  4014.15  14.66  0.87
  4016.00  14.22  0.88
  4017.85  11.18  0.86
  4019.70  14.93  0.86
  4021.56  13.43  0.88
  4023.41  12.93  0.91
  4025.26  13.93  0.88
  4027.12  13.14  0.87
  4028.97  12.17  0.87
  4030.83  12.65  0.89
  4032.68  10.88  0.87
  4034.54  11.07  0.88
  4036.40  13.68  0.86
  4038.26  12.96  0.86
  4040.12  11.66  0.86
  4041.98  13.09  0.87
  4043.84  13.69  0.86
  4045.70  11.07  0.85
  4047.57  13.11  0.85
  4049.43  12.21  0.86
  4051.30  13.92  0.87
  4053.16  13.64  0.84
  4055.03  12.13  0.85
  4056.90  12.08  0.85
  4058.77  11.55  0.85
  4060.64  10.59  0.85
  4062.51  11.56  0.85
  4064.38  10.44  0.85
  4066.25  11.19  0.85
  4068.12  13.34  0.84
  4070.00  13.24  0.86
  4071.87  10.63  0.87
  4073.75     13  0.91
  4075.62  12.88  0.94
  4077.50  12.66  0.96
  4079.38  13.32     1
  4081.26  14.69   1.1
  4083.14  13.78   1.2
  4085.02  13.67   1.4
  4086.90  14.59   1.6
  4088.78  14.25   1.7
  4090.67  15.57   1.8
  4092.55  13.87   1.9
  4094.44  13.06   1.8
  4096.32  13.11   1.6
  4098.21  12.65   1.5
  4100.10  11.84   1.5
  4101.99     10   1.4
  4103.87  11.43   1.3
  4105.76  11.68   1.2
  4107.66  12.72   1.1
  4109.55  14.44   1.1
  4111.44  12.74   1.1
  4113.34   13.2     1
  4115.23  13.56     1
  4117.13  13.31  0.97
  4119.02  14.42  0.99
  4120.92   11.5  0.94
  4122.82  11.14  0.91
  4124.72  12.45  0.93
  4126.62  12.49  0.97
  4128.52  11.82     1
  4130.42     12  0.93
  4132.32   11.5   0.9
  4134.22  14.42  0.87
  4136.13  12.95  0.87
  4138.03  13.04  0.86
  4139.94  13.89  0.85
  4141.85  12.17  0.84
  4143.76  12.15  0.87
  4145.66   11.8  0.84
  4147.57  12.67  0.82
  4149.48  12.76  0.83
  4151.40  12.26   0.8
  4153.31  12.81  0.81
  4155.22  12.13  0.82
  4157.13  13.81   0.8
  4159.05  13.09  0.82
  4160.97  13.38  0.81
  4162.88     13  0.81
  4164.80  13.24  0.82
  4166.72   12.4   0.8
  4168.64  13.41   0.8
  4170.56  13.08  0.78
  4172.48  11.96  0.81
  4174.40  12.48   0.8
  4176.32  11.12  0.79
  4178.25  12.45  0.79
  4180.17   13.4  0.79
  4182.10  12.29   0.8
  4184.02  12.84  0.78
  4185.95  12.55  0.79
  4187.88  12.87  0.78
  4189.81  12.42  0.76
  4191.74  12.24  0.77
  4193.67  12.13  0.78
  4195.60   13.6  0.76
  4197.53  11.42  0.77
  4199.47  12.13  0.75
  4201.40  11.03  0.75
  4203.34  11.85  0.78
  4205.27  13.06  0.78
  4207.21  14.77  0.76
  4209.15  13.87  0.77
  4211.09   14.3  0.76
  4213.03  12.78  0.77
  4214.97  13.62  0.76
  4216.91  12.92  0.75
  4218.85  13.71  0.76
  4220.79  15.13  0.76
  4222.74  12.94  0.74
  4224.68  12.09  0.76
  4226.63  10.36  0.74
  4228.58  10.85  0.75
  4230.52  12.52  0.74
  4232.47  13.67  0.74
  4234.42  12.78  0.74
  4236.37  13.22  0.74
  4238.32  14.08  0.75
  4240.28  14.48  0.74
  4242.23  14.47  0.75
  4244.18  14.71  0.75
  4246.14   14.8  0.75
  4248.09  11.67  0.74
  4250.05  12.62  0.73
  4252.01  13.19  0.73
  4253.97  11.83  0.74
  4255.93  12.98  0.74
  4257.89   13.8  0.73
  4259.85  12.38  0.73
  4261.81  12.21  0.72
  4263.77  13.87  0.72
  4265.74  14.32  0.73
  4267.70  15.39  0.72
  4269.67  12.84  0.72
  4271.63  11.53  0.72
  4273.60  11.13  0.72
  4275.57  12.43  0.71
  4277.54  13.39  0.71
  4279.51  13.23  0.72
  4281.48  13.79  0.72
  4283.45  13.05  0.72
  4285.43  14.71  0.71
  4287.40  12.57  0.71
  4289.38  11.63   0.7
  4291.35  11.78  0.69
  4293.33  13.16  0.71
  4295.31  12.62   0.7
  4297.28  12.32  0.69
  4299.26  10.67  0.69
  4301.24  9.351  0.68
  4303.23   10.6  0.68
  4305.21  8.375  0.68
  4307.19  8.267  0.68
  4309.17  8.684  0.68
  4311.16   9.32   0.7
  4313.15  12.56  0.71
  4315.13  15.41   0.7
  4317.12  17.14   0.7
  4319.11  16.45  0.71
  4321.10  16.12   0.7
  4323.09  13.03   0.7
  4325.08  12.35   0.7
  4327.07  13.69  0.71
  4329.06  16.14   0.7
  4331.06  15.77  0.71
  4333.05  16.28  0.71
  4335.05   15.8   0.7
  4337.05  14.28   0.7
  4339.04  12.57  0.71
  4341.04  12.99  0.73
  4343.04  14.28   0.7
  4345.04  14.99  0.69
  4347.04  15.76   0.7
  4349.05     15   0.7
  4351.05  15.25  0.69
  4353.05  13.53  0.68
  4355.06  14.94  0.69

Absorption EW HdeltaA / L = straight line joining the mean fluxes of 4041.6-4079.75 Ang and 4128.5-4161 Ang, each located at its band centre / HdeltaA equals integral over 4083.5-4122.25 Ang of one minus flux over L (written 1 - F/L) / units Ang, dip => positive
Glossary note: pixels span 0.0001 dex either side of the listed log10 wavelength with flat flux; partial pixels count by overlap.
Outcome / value -1.7 Ang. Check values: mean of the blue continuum 12.3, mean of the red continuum 12.7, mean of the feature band 13.1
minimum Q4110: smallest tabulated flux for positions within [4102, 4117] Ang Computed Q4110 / 11.43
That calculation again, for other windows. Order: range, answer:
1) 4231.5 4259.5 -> 11.67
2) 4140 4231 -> 10.36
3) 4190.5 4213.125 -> 11.03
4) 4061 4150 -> 10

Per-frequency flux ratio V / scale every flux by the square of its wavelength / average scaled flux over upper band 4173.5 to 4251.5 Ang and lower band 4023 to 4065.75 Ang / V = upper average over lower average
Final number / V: 1.14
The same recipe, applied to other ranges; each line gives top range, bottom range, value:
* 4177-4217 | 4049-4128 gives 1.06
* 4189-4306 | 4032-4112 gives 1.10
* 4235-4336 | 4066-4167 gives 1.10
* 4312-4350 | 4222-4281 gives 1.18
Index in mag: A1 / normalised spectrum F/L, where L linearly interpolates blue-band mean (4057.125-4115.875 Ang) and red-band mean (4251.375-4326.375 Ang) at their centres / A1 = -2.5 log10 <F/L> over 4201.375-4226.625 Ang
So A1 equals -0.05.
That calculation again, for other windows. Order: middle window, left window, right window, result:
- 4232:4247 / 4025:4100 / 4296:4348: -0.078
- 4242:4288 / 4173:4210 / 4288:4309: -0.162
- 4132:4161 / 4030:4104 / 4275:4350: 0.000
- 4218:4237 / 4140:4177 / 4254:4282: 0.016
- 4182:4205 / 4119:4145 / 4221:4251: 0.046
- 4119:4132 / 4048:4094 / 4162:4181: 0.060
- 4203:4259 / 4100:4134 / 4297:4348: -0.031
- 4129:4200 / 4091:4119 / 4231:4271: 0.036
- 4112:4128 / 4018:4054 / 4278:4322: -0.005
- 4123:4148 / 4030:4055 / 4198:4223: 0.034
